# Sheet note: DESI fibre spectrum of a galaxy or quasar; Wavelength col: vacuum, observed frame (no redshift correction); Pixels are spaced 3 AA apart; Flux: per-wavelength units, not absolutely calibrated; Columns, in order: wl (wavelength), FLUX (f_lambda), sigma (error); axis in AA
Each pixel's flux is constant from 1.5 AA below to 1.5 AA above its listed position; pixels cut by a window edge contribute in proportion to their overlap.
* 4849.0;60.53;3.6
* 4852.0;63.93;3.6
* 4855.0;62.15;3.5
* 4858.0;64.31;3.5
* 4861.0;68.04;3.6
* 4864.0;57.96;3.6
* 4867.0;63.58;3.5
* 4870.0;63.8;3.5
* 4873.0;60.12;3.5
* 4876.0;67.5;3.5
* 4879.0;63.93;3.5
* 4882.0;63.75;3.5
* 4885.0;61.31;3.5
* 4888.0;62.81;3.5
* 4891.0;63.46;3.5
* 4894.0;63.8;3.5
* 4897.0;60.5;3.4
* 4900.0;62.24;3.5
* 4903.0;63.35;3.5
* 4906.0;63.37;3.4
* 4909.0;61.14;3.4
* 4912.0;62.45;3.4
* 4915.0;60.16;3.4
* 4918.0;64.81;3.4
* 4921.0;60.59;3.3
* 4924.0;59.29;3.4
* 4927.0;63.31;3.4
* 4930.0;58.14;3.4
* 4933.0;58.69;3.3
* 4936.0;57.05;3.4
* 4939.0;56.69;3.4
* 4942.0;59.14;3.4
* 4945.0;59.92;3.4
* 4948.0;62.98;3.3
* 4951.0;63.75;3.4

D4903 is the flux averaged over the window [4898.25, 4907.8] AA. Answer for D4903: 62.9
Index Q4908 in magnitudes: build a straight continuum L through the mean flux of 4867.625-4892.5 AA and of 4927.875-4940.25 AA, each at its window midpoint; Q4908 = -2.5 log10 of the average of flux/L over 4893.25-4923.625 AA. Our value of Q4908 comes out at -0.028 mag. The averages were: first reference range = 63.3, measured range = 62.1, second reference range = 57.9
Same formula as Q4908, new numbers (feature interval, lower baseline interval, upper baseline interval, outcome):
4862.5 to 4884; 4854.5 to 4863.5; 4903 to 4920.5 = 0.016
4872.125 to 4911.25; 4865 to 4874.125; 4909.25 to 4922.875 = -0.014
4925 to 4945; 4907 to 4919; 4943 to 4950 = 0.049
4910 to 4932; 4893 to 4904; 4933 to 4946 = -0.020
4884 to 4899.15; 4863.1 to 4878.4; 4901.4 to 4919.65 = 0.005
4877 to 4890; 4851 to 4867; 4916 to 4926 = -0.009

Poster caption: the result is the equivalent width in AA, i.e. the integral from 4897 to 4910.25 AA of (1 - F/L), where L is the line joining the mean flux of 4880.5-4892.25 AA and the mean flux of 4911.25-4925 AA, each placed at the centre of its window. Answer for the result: 0.0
